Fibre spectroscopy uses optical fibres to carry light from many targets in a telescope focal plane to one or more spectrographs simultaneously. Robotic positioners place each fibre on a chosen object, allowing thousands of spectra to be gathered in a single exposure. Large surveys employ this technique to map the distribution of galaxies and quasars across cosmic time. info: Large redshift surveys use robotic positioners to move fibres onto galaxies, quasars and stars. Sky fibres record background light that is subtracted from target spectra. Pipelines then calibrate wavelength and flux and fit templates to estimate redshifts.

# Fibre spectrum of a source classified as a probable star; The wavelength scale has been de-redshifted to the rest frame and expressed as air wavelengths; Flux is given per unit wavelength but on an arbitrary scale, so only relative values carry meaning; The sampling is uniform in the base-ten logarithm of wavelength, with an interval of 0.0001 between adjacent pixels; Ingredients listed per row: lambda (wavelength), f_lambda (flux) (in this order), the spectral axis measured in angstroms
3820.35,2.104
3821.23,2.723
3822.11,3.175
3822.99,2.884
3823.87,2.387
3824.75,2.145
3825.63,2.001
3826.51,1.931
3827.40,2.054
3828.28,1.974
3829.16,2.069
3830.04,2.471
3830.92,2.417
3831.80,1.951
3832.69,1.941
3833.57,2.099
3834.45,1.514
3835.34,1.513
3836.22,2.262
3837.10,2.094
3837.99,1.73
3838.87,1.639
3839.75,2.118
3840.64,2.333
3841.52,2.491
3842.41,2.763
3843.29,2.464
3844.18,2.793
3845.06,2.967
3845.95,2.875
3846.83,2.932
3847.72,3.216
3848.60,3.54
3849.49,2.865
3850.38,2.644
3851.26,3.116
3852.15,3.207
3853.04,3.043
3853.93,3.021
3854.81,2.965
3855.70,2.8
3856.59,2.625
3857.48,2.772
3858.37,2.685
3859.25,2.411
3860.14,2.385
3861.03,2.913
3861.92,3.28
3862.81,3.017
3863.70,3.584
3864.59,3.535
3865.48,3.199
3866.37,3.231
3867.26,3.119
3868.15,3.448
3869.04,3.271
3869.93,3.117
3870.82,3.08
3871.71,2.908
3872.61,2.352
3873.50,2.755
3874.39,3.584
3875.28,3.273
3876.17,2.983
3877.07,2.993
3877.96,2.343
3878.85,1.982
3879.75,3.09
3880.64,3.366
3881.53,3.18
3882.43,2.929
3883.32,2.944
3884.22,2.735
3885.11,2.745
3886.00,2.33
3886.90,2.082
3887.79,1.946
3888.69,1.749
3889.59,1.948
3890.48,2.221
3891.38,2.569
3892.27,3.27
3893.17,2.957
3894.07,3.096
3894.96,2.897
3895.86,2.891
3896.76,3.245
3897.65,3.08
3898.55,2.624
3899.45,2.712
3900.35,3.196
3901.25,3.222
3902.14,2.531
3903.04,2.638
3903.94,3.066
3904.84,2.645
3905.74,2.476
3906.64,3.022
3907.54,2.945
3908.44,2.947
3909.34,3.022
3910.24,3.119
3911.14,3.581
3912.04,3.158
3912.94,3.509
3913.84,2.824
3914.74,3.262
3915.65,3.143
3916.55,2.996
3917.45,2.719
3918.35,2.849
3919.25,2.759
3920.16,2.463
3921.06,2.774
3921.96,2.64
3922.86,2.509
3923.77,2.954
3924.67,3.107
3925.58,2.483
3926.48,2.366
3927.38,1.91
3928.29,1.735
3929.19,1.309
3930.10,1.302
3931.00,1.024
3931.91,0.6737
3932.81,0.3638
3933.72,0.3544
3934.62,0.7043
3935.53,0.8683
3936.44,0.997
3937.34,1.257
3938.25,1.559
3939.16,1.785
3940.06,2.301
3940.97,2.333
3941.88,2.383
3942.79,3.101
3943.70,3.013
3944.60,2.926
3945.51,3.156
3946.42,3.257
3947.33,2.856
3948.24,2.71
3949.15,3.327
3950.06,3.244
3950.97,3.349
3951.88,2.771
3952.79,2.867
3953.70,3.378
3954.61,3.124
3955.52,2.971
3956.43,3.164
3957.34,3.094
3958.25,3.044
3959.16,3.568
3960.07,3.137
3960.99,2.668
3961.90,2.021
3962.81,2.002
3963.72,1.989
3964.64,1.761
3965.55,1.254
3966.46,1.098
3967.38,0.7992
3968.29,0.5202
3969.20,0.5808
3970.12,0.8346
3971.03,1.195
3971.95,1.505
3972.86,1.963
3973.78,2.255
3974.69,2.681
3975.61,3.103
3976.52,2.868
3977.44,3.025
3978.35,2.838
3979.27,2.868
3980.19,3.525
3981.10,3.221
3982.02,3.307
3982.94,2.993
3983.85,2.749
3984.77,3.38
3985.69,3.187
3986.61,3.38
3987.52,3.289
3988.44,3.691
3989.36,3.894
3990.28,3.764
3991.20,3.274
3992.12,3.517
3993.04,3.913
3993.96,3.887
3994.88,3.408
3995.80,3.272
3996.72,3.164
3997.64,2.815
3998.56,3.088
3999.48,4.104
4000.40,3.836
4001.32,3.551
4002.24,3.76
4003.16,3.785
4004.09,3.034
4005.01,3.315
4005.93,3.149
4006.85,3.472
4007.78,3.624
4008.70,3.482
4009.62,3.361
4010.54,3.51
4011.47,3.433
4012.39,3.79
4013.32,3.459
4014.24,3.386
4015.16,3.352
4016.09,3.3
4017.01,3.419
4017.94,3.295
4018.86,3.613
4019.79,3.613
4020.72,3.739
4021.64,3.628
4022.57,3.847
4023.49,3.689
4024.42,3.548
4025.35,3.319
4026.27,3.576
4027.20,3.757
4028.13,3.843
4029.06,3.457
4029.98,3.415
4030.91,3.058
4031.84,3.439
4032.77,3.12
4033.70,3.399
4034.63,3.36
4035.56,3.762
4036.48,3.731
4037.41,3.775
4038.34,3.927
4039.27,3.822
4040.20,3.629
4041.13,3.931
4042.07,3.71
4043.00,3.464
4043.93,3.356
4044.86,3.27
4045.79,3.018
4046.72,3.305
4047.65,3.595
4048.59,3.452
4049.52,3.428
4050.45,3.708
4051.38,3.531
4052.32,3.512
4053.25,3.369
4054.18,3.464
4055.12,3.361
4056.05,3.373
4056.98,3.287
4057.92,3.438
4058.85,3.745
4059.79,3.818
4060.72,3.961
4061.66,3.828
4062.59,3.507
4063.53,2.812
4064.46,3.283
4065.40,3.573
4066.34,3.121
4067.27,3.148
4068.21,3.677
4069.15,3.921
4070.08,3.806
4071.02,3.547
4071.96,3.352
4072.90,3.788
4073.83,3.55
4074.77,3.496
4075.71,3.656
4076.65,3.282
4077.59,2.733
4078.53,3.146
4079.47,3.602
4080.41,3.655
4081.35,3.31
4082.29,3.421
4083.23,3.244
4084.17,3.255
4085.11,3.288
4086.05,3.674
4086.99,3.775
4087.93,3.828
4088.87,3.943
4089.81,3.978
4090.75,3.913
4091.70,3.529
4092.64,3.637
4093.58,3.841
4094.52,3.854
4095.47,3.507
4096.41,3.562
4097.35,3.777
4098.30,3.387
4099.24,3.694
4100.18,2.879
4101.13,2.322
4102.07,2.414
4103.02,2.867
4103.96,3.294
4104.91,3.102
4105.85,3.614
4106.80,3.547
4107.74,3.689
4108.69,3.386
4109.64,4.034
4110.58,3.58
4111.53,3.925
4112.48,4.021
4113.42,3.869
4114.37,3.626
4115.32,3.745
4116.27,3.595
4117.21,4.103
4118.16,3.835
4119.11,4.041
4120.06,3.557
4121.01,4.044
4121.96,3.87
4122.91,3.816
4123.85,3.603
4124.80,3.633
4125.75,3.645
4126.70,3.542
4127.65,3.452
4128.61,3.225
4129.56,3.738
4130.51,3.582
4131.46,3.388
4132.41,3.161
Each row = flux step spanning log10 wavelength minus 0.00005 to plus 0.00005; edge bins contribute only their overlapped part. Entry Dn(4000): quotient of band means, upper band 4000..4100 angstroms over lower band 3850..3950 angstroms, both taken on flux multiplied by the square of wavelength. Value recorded 1.4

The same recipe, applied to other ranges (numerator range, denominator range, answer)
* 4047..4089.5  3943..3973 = 1.54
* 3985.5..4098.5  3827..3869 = 1.47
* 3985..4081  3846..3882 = 1.27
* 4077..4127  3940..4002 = 1.35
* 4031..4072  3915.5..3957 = 1.59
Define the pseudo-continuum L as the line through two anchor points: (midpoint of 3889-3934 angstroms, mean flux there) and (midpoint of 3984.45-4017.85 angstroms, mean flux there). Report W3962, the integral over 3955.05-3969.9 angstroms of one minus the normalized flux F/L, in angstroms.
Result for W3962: 4.8 angstroms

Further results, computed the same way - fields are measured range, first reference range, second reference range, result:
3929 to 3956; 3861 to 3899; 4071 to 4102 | 7.8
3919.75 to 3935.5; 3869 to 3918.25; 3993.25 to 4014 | 6.5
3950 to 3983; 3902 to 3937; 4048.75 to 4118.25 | 3.0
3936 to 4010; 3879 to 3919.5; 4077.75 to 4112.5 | 6.7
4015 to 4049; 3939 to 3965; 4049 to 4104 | -3.1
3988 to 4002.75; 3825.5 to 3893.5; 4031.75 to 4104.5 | -1.7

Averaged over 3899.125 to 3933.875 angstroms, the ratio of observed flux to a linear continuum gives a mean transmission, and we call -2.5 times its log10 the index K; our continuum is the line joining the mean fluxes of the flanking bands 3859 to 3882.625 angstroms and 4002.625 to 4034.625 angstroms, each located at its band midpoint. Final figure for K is 0.24 mag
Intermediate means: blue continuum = 3.02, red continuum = 3.48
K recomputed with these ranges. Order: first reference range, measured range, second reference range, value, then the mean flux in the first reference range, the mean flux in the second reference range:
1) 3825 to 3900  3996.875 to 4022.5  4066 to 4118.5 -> -0.08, 2.68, 3.52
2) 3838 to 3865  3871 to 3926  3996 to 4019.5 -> 0.07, 2.82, 3.44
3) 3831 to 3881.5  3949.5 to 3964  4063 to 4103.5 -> 0.05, 2.76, 3.44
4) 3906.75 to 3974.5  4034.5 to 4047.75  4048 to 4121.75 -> -0.14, 2.32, 3.53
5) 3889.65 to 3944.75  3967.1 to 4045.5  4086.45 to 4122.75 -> -0.08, 2.46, 3.61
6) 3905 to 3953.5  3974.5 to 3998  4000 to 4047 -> -0.06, 2.44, 3.52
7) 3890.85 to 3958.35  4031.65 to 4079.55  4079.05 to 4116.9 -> -0.06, 2.59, 3.53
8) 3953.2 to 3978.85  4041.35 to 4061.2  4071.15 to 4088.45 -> -0.11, 2.23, 3.45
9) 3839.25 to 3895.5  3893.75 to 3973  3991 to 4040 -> 0.28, 2.84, 3.52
